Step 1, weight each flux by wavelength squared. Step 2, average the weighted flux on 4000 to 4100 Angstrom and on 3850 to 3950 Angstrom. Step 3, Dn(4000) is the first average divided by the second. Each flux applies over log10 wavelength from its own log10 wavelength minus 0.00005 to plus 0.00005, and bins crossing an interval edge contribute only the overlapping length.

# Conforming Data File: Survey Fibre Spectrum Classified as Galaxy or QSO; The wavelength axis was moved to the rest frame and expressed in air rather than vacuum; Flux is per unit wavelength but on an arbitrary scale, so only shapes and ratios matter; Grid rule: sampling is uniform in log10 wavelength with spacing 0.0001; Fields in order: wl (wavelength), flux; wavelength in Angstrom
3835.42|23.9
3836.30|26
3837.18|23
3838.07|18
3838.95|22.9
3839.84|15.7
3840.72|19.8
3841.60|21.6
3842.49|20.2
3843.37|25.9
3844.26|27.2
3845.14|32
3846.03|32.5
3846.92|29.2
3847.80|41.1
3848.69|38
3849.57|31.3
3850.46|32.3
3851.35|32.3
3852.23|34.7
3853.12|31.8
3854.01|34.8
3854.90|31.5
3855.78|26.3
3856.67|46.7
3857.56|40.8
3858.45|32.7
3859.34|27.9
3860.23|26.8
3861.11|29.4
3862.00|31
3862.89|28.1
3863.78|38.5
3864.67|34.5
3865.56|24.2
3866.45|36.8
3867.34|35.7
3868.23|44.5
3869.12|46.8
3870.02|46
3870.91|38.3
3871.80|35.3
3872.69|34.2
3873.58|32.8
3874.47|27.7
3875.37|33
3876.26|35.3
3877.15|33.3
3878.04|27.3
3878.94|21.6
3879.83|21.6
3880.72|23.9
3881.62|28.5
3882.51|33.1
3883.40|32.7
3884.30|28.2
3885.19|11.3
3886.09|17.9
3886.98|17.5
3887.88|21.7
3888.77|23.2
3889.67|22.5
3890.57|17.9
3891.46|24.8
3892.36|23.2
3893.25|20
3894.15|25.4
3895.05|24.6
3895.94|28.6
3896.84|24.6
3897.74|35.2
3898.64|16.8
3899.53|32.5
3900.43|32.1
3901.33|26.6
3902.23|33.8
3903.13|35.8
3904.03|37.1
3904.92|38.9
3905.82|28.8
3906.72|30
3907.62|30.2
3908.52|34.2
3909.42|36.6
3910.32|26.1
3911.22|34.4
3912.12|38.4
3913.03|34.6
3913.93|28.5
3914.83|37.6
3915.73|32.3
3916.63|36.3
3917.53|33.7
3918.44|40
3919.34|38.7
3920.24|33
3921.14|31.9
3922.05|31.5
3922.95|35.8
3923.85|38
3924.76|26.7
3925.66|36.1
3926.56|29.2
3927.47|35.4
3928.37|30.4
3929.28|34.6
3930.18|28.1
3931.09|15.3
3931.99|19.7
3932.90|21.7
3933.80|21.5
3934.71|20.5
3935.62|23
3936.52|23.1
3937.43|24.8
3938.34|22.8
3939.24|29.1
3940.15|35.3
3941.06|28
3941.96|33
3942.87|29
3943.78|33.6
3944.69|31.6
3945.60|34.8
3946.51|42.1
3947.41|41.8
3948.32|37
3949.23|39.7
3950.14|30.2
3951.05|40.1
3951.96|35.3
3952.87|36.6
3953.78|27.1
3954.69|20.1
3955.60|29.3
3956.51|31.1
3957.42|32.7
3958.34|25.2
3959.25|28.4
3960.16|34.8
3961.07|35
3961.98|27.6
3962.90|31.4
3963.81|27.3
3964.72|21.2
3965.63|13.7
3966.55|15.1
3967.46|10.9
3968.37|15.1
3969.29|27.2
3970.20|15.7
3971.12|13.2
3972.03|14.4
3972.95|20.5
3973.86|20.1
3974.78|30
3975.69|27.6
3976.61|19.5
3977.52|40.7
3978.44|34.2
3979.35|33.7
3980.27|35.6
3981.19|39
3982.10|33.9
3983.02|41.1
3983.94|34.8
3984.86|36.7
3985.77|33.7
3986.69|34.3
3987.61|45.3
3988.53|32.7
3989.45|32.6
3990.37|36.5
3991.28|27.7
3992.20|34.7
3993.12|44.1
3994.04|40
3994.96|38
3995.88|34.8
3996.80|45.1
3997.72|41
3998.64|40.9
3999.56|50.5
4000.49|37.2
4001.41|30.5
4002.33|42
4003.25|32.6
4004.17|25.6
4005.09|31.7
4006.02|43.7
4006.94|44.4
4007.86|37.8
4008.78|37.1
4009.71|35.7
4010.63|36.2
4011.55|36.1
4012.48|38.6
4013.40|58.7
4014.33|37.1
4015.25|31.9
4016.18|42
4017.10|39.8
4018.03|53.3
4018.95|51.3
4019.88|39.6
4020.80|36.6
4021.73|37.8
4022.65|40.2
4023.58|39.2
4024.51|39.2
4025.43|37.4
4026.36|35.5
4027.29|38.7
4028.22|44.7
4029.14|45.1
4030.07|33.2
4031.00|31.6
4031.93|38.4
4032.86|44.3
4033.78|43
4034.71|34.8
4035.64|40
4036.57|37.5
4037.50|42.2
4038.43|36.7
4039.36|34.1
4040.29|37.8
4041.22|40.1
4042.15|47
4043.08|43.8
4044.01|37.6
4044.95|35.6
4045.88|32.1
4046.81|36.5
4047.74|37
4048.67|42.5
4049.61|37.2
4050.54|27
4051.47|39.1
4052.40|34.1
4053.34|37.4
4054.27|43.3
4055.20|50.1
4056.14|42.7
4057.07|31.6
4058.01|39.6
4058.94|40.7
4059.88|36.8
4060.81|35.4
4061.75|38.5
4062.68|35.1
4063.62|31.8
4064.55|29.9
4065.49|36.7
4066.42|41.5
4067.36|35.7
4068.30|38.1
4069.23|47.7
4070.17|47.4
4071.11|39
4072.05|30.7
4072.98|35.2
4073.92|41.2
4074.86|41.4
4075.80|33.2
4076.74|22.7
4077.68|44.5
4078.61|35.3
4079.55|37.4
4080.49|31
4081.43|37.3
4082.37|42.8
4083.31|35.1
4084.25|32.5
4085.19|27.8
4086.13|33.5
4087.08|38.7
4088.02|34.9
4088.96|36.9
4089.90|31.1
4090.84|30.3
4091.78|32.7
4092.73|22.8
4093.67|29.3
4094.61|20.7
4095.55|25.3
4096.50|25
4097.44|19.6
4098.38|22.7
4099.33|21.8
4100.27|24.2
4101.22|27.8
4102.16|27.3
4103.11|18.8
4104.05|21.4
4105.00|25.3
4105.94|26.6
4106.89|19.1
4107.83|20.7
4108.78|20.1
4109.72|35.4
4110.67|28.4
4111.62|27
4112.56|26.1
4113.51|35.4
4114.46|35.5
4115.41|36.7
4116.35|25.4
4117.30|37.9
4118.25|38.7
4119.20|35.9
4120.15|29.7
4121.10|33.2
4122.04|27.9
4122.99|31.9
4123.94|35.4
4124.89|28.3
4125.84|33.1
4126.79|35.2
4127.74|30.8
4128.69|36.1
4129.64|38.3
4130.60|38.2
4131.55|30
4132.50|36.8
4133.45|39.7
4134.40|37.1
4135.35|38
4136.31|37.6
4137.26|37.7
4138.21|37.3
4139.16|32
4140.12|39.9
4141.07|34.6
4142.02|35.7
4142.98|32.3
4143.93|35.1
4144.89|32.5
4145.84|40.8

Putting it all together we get 1.3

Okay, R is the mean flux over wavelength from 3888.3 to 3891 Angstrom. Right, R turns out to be 21.2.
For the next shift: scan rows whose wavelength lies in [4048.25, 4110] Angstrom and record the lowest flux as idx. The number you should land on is 18.8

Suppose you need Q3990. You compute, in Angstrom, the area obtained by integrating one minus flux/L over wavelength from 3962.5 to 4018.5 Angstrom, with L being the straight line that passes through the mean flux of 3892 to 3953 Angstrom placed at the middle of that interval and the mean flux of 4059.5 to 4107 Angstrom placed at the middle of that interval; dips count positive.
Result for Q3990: -3.3 Angstrom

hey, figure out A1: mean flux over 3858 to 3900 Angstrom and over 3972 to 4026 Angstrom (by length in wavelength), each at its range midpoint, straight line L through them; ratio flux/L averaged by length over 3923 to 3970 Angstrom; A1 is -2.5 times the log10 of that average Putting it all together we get 0.16 mag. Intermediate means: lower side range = 28.9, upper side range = 36.9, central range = 28.6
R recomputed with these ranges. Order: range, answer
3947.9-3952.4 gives 36.4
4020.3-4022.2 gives 37.4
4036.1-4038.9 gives 38.8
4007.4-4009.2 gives 37.6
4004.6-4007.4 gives 39.7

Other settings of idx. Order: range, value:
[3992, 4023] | 25.6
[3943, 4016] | 10.9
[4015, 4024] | 31.9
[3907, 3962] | 15.3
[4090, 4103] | 19.6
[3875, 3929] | 11.3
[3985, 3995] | 27.7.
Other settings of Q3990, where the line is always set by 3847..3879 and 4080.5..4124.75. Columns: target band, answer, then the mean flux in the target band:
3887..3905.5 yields 3.5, 27.1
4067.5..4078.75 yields -3.0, 38.1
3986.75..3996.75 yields -1.7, 36.9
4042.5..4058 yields -3.9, 38.1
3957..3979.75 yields 5.3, 24.6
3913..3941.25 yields 2.6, 29.9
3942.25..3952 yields -1.0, 35.9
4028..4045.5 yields -4.9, 39.2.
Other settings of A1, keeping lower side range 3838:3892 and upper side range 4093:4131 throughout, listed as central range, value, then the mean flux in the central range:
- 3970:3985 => 0.02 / 28.9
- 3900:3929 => -0.14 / 33.5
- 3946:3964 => -0.11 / 32.7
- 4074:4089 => -0.22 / 35.4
